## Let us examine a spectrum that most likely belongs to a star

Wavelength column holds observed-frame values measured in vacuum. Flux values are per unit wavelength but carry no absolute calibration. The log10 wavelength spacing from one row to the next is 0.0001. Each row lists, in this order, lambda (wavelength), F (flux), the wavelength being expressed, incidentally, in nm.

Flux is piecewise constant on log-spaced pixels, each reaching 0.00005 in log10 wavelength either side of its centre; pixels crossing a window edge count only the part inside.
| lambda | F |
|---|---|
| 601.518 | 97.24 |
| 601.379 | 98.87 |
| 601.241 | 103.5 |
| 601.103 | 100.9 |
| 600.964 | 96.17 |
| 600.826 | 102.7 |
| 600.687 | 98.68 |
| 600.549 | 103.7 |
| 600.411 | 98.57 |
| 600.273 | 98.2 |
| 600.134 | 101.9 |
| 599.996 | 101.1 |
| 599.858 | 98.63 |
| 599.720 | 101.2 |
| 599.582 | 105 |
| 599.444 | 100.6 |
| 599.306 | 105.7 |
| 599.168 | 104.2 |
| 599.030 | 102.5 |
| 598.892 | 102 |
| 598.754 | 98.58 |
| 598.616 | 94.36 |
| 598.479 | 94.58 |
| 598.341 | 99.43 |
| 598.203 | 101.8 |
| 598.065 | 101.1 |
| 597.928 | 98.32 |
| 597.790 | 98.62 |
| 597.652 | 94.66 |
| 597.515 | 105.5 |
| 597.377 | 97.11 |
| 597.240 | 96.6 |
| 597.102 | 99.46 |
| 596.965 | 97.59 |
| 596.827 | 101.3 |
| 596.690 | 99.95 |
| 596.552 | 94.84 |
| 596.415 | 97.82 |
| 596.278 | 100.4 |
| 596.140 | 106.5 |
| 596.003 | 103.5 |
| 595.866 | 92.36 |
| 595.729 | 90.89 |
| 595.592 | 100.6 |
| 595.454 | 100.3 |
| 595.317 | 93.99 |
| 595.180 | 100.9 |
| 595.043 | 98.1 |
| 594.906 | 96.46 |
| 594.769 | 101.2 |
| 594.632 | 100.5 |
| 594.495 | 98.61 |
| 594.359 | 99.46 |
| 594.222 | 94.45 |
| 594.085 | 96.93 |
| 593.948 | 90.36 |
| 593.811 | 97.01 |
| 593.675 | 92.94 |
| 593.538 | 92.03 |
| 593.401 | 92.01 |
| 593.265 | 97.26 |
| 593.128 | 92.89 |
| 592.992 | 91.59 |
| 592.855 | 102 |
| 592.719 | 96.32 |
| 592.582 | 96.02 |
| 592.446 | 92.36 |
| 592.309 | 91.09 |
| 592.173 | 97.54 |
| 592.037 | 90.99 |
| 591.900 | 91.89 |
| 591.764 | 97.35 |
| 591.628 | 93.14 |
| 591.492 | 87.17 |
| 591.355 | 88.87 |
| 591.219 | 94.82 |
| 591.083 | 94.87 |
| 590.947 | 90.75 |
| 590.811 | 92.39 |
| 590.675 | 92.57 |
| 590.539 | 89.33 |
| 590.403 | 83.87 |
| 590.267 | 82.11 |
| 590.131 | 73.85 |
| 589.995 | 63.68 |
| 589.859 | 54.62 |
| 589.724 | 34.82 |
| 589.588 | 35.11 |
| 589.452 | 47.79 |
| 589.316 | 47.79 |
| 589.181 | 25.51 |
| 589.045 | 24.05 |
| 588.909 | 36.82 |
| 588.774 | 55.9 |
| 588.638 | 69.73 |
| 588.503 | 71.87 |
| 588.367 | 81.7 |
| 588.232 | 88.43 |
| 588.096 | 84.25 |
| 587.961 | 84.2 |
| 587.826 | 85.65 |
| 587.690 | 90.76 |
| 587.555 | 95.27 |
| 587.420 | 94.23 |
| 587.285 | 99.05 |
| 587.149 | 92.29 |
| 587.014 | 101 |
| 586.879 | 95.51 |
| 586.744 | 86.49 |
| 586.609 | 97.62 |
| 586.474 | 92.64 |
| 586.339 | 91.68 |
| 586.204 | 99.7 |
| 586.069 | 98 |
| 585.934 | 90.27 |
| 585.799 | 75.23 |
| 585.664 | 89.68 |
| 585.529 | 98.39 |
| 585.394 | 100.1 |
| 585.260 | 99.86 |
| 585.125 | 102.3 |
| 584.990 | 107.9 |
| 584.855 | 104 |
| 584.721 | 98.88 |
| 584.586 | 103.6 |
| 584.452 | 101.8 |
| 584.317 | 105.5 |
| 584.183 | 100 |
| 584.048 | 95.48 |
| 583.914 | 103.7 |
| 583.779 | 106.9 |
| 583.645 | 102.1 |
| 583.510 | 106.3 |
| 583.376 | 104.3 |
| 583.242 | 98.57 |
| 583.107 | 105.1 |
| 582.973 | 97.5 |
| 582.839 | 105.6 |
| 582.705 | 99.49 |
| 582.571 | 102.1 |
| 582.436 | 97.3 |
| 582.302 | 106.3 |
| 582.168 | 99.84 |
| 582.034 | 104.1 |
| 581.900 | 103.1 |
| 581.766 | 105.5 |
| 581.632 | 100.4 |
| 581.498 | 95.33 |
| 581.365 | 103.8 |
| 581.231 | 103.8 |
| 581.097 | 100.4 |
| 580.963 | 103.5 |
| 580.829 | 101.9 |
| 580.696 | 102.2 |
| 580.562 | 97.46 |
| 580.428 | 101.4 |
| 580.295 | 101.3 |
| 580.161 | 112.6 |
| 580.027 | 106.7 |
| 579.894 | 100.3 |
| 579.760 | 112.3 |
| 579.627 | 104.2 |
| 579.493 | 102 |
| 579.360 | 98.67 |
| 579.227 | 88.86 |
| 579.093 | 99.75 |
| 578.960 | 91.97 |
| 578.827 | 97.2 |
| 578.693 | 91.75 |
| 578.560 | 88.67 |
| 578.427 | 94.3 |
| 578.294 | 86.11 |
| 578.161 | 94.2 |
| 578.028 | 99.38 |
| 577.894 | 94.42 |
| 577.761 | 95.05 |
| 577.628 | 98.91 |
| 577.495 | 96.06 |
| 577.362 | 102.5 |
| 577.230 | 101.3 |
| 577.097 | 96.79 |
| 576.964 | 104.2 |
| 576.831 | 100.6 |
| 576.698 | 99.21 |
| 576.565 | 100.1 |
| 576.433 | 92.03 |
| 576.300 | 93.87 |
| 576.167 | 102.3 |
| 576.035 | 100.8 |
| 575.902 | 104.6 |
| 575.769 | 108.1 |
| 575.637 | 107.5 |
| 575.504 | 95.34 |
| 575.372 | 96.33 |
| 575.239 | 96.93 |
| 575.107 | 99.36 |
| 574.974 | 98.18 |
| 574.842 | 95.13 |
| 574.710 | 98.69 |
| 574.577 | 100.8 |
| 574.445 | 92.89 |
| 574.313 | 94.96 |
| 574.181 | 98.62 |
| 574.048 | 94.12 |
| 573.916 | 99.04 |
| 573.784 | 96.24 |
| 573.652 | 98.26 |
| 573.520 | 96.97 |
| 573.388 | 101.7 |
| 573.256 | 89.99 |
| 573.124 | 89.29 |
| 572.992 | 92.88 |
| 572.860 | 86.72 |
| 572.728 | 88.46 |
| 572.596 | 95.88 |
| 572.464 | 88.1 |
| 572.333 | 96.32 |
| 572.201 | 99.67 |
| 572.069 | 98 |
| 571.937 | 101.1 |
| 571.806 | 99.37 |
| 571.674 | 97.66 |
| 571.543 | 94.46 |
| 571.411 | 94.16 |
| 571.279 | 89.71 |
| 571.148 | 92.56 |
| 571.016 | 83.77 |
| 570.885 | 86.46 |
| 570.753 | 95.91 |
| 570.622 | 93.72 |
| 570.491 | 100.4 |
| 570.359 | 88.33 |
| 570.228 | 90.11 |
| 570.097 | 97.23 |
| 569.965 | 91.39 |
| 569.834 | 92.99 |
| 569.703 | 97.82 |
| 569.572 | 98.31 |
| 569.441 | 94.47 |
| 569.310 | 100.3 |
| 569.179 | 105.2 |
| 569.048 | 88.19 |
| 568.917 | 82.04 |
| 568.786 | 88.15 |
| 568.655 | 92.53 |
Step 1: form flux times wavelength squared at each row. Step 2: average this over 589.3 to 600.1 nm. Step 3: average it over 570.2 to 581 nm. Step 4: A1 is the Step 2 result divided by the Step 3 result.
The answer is 1.02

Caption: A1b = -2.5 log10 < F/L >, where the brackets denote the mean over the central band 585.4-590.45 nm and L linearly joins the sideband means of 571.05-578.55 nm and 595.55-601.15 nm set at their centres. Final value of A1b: 0.27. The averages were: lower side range 96.7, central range 76.4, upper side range 99.7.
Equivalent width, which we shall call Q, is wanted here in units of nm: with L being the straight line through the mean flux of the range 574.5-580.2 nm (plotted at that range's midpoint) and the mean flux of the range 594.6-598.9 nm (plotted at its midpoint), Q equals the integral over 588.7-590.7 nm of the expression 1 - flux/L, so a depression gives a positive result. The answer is 0.869 nm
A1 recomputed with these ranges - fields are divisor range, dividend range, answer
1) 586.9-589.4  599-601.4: 1.43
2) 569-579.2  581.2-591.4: 0.96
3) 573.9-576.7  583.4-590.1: 0.89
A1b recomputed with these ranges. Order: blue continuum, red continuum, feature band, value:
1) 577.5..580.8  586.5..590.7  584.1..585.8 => -0.20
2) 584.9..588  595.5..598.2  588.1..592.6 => 0.28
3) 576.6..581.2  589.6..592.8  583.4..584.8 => -0.11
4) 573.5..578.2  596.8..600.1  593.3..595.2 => 0.04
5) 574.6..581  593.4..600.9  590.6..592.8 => 0.07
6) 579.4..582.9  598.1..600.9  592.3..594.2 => 0.08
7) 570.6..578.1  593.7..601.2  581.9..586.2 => -0.03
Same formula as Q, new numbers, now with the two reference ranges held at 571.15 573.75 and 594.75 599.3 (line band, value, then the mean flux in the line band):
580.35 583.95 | -0.22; 102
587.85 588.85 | 0.21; 76.7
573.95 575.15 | -0.02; 96.9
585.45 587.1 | 0.07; 93.1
